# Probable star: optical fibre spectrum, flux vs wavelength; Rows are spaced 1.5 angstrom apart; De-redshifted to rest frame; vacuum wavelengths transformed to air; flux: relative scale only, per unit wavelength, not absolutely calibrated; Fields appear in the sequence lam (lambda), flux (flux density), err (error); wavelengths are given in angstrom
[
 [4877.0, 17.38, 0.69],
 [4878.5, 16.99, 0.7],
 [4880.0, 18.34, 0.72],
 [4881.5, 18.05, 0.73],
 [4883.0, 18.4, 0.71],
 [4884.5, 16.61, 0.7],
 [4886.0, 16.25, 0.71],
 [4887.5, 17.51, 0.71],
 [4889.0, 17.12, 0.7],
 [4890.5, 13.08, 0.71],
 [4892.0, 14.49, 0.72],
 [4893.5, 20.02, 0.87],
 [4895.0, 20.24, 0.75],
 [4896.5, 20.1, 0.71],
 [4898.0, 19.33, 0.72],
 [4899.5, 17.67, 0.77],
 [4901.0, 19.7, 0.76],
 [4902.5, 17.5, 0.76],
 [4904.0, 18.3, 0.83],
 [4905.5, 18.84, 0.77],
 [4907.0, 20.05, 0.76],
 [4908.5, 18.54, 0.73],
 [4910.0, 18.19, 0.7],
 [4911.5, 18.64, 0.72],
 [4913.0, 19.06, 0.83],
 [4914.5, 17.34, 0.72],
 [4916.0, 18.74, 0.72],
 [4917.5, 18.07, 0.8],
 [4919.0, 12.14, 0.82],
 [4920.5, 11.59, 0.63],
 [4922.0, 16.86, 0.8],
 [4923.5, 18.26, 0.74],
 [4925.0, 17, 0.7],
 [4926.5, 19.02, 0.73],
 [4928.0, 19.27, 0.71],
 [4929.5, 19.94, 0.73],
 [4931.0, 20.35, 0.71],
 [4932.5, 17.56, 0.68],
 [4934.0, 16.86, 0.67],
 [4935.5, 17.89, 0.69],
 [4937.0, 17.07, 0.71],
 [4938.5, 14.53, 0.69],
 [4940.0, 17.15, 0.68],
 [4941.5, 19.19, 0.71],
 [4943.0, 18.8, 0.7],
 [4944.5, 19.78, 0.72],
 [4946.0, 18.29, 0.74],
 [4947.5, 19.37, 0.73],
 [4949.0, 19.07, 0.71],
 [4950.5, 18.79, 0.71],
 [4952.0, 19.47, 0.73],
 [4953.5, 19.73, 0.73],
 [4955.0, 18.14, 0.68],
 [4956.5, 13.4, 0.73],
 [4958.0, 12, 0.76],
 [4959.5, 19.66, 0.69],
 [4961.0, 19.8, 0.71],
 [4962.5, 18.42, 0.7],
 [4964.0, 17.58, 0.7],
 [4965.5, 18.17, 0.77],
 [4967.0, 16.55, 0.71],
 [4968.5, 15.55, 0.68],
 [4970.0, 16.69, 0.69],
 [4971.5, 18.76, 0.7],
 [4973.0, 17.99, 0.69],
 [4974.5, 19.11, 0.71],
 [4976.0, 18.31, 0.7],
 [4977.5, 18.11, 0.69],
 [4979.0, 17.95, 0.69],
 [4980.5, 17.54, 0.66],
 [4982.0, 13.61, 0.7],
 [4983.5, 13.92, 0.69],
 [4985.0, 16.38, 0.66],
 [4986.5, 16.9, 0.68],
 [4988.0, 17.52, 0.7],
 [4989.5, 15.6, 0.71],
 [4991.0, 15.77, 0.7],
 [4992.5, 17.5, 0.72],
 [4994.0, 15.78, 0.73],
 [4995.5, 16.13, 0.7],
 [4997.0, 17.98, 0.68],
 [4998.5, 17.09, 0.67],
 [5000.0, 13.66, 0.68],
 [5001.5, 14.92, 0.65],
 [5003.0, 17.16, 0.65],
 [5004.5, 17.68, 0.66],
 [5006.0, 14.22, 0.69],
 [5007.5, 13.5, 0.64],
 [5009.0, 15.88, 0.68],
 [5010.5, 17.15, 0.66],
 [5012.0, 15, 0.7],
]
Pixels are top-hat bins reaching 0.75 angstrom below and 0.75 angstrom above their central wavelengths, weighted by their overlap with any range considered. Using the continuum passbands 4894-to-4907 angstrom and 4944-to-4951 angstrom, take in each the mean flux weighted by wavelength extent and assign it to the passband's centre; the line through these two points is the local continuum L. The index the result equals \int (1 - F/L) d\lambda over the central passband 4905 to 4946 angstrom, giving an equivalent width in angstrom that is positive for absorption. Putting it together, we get 2.7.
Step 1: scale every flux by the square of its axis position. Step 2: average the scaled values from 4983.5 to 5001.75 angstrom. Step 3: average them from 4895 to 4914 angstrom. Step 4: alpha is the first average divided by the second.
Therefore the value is 0.89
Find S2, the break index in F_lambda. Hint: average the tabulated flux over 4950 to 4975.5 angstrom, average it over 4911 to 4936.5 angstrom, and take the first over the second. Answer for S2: 1.0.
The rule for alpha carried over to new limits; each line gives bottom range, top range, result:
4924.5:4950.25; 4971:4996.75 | 0.94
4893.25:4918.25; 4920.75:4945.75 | 0.97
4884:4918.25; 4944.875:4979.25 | 1.01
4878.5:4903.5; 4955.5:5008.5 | 0.97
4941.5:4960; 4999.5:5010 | 0.87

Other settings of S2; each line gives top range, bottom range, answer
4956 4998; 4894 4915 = 0.90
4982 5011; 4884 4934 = 0.90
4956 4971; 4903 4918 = 0.91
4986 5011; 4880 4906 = 0.90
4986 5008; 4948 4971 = 0.92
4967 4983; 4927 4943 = 0.96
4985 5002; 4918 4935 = 0.95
